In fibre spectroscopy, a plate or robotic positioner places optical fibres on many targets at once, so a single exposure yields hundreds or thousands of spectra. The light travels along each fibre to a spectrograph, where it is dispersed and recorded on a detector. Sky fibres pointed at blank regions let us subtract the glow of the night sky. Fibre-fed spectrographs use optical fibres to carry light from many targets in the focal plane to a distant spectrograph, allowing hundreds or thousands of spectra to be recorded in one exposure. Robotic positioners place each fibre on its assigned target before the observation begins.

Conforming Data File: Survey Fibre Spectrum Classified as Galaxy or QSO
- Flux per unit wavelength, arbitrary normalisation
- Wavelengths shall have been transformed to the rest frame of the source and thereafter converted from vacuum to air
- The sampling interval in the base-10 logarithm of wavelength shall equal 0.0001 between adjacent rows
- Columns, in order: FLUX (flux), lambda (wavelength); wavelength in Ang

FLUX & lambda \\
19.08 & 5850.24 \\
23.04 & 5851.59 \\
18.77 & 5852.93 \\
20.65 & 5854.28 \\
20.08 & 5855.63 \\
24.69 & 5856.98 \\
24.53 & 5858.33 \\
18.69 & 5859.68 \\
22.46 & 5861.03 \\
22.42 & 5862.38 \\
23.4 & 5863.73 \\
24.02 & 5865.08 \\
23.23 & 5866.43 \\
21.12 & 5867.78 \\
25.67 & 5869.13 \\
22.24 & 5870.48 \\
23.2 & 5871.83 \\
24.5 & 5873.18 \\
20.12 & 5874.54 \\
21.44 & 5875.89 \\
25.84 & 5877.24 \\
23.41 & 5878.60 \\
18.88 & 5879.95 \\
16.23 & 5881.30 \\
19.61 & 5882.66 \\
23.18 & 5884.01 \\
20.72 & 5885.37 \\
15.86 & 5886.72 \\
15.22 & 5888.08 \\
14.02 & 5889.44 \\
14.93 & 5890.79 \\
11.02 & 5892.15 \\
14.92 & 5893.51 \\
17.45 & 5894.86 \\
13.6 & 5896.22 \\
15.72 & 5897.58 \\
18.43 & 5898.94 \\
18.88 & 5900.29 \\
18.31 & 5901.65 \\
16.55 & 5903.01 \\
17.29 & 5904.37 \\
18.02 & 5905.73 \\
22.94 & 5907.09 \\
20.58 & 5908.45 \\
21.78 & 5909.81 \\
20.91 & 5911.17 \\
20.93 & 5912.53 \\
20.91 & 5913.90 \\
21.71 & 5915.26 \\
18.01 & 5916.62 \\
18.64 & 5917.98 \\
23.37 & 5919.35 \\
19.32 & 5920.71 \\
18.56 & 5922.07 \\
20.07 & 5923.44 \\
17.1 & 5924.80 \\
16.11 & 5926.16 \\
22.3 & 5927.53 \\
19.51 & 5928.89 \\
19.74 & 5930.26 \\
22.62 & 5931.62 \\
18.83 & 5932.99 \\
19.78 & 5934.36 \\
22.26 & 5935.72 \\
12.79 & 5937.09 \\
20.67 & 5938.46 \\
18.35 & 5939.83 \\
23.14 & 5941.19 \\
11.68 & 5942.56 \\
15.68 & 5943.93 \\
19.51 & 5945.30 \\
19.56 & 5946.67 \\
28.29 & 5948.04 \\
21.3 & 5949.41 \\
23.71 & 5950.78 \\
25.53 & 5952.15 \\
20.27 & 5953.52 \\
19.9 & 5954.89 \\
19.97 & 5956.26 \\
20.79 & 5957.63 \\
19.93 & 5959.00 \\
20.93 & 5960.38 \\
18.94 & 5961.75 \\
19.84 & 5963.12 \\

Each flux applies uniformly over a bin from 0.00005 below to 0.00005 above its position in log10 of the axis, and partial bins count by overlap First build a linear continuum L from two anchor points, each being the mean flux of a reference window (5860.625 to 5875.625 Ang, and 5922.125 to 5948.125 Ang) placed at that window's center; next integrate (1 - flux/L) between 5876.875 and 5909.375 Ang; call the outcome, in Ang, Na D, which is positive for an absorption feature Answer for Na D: 5.4 Ang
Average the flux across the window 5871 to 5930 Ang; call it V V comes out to 19.1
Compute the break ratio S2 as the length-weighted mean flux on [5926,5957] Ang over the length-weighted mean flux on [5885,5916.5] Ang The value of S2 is 1.13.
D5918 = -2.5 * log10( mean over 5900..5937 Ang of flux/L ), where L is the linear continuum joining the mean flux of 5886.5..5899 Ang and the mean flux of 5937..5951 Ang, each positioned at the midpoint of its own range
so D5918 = -0.145 mag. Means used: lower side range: 14.9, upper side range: 19.7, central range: 19.7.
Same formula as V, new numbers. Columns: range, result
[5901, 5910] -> 19.2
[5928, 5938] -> 19.5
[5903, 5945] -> 19.4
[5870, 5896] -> 19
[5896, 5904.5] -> 17.1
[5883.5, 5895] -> 16.2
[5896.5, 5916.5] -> 19.3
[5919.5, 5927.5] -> 18.9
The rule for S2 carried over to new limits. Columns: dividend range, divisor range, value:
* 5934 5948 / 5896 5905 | 1.09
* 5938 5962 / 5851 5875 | 0.91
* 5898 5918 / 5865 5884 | 0.89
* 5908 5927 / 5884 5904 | 1.21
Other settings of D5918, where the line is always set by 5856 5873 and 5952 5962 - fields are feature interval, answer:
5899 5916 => 0.11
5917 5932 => 0.09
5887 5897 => 0.47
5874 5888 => 0.11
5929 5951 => 0.07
